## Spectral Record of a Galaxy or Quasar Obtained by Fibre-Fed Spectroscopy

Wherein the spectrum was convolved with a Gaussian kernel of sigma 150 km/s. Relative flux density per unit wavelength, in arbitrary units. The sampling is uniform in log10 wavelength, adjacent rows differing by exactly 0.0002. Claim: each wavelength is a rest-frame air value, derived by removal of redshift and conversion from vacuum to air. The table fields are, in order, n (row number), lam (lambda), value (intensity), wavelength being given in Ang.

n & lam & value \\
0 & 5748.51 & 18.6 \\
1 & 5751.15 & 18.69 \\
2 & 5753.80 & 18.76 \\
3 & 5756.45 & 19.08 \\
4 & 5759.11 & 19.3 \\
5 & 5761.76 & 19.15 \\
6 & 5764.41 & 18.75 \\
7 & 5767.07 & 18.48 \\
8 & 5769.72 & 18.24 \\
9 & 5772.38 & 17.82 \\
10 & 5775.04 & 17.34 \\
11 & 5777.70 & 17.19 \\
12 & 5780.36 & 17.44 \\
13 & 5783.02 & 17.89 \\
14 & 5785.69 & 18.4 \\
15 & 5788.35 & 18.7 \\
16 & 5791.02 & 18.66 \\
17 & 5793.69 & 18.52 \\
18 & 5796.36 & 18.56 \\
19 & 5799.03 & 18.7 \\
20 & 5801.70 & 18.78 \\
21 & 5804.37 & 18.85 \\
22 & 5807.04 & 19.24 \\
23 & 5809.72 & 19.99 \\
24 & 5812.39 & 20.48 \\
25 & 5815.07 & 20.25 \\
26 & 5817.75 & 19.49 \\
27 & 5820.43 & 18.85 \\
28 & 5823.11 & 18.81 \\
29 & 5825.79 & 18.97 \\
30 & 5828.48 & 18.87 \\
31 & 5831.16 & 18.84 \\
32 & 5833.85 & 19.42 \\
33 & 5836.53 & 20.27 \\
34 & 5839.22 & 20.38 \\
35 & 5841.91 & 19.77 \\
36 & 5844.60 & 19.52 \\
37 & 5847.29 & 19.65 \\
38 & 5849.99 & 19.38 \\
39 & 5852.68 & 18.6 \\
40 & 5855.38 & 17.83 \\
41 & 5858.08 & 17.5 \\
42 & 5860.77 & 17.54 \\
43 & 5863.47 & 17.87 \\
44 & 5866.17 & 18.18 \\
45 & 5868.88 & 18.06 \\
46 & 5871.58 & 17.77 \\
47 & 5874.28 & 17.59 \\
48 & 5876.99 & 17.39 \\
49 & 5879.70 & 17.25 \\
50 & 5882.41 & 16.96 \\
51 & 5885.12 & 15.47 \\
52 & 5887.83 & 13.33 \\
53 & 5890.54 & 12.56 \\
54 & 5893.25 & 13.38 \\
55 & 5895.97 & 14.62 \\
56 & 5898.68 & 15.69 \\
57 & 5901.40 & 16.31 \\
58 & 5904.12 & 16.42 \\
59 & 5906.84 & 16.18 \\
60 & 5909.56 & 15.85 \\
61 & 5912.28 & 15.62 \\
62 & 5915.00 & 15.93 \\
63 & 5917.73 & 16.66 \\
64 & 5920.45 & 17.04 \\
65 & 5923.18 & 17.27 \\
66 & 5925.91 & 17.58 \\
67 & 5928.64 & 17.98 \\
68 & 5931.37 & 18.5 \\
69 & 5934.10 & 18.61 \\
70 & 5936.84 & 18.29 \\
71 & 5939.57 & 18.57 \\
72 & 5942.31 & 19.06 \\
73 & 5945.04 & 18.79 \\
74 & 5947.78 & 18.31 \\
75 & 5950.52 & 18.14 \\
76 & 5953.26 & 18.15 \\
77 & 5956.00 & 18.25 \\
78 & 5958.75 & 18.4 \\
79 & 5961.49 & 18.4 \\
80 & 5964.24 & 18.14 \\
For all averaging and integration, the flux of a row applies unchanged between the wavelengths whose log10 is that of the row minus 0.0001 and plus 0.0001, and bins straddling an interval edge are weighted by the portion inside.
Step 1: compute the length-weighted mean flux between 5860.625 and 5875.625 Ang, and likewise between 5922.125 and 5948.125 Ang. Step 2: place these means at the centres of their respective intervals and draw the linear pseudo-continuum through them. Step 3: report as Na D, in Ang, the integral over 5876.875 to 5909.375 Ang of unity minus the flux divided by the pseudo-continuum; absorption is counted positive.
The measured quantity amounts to 4.7 Ang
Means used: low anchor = 17.9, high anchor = 18.3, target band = 15.4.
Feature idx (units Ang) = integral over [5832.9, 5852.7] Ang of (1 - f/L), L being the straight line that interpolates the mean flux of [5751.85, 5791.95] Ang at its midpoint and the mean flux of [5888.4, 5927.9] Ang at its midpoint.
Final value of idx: -3.1 Ang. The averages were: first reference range 18.3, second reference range 15.8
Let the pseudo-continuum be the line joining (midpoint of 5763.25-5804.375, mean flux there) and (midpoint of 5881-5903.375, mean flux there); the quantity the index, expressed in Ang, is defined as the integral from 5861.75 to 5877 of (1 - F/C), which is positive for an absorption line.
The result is -2.2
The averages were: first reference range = 18.2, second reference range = 14.8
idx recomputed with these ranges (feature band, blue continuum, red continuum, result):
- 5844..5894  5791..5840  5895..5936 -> 2.2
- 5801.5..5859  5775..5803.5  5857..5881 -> -4.2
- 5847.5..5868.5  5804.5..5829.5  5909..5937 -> 0.4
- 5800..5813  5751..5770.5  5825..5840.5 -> -0.1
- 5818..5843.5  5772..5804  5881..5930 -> -3.0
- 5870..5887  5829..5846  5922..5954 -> 1.9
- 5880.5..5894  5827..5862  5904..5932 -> 2.5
